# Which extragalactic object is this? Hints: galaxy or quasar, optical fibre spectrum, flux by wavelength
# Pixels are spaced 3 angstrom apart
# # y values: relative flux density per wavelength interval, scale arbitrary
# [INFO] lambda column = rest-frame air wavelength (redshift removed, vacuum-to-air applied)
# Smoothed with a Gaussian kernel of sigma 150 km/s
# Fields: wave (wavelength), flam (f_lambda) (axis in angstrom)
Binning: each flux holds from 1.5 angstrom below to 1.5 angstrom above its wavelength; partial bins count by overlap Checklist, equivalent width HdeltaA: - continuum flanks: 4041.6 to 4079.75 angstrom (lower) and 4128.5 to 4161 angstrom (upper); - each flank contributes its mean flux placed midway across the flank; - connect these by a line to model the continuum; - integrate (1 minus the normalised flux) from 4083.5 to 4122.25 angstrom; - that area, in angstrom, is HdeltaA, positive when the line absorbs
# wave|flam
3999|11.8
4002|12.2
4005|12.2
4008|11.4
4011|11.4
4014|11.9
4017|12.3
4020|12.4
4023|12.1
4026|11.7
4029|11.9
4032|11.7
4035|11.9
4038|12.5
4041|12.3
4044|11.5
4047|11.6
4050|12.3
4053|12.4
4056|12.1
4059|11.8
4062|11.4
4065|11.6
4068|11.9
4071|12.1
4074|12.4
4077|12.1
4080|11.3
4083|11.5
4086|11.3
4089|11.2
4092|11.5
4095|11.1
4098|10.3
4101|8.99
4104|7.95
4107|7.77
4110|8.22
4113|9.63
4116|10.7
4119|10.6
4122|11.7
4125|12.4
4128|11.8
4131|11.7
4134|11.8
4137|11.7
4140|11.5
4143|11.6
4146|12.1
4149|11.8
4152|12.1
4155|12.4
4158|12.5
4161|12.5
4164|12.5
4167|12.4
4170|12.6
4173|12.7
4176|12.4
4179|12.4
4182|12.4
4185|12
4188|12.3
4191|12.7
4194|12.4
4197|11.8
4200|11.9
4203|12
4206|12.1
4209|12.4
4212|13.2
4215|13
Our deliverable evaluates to 6.1 angstrom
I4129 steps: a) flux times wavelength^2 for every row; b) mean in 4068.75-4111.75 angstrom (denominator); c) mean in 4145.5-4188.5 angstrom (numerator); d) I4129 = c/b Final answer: 1.2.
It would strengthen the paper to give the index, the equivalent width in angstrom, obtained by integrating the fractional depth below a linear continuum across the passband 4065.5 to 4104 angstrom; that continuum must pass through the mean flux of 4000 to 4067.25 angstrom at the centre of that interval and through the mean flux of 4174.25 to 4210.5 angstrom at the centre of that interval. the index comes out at 2.7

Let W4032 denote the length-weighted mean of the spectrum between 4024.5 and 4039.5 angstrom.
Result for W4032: 11.9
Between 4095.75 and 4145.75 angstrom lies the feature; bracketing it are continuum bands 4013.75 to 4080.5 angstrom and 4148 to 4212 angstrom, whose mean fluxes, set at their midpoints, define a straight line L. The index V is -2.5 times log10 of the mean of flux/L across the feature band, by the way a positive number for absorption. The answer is 0.15 mag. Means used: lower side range 12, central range 10.6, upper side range 12.3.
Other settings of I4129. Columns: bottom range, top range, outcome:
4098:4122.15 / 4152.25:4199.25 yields 1.36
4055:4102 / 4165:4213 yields 1.14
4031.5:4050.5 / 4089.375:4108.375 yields 0.83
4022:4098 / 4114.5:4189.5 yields 1.07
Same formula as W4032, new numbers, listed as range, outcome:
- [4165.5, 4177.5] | 12.5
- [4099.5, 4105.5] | 8.47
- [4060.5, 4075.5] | 11.9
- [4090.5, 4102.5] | 10.5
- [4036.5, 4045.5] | 12.1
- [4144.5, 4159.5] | 12.2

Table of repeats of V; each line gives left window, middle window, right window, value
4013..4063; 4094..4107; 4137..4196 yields 0.286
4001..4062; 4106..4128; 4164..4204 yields 0.179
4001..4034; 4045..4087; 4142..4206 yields 0.017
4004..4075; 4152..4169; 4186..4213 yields -0.020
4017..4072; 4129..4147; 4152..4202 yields 0.047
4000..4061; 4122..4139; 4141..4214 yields 0.031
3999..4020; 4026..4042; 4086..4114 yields -0.064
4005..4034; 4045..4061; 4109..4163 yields -0.020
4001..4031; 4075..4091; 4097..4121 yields -0.148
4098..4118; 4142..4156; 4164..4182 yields -0.074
